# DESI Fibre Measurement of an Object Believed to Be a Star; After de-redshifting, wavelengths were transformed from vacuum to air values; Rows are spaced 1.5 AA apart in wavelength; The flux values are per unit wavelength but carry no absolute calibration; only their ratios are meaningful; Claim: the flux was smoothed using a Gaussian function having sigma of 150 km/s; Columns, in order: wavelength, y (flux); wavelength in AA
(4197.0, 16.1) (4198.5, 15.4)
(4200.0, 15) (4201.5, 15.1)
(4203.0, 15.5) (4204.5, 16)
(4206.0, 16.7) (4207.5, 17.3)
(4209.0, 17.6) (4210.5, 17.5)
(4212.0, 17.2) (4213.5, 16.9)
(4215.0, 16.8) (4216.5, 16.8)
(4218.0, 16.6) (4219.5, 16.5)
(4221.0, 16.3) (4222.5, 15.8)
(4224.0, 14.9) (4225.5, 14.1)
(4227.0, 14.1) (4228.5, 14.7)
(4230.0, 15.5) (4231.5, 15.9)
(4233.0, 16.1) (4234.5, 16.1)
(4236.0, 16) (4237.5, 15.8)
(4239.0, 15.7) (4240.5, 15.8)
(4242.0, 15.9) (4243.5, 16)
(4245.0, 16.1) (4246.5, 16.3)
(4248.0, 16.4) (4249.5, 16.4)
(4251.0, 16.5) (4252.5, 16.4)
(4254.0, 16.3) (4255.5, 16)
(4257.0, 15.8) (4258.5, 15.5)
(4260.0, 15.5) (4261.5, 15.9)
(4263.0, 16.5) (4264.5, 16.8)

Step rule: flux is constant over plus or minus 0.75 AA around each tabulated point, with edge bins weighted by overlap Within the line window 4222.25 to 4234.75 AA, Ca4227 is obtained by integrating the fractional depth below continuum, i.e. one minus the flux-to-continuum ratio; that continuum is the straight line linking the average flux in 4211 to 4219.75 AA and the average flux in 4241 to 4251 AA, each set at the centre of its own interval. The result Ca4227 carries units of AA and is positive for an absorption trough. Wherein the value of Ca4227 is 1.04 AA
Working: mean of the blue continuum 16.8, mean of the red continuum 16.2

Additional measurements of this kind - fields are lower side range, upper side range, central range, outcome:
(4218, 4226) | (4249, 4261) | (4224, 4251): 0.25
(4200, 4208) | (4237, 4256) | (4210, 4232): 0.11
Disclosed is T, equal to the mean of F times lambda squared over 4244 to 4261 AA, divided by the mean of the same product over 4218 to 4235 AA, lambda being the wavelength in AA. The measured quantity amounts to 1.05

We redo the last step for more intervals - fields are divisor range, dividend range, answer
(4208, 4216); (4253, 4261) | 0.94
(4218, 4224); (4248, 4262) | 1.01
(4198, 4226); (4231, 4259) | 1.00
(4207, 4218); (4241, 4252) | 0.96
